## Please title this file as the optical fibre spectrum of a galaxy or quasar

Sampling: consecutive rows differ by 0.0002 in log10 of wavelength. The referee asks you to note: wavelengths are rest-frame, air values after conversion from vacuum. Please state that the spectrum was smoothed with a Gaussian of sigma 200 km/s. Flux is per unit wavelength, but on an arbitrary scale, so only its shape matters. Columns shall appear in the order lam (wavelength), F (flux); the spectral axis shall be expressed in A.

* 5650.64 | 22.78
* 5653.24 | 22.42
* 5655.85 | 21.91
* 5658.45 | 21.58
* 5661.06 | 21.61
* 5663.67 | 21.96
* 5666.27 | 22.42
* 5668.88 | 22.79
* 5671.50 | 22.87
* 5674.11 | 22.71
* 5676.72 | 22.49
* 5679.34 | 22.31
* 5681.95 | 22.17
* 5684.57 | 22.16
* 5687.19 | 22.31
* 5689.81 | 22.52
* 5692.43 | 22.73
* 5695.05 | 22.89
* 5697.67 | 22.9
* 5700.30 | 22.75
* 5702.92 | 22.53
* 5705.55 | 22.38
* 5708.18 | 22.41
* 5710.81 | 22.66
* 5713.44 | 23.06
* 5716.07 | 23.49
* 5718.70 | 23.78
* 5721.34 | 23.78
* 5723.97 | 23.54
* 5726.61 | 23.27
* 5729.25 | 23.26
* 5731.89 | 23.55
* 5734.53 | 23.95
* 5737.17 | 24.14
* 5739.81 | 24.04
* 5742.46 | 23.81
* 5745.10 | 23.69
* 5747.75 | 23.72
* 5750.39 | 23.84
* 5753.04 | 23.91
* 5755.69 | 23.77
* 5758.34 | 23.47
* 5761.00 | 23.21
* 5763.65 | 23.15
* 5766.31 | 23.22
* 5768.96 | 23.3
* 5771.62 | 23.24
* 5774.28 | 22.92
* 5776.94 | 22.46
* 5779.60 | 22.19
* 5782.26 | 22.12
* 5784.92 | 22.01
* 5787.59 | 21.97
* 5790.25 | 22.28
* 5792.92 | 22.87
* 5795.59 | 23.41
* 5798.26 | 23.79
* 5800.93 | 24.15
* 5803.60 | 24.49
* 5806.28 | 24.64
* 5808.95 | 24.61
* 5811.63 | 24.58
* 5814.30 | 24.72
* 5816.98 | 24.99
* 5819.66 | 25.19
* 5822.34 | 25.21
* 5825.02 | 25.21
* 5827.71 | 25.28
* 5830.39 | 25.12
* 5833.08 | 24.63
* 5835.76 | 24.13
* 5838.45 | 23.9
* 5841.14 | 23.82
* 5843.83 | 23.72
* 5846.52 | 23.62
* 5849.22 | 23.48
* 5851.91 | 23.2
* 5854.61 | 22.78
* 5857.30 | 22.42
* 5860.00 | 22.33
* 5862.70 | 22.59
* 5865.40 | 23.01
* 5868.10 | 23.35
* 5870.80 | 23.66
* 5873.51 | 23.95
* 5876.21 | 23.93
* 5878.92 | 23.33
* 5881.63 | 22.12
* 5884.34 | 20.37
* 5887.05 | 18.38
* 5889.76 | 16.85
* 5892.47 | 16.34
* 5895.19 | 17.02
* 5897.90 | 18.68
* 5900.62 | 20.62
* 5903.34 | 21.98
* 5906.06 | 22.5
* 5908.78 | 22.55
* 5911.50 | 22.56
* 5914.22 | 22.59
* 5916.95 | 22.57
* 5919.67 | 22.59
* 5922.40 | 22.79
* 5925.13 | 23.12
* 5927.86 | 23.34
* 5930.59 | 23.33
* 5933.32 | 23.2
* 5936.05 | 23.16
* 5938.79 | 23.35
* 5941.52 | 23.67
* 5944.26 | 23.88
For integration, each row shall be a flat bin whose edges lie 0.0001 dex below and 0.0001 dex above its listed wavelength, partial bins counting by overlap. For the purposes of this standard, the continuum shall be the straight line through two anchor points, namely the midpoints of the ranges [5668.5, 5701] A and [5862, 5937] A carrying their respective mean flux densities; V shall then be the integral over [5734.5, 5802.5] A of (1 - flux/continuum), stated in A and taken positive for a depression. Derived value -2.98 A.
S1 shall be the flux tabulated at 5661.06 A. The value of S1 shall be 21.61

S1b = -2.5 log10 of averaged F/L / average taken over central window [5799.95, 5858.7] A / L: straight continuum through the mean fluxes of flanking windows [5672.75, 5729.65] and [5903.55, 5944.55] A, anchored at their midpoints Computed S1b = -0.06 mag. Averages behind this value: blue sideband 22.8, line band 24.3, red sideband 23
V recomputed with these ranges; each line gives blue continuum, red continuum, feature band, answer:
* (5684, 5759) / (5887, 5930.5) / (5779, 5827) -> -3.35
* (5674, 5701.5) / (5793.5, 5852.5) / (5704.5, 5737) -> -0.45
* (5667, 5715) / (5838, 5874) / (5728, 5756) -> -1.23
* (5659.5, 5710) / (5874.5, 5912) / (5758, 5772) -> -0.99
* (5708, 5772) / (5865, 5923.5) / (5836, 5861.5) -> -1.45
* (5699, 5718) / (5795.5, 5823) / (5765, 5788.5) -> 1.35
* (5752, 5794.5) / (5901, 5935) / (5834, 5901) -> 2.45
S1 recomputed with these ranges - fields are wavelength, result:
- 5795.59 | 23.41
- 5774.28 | 22.92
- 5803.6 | 24.49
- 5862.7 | 22.59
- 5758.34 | 23.47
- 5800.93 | 24.15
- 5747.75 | 23.72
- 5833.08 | 24.63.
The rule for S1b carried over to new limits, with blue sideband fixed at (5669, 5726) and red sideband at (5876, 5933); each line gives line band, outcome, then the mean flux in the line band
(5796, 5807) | -0.10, 24.2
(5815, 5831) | -0.15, 25.1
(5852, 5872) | -0.06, 22.9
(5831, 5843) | -0.11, 24.2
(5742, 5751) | -0.06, 23.8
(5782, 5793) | 0.00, 22.2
